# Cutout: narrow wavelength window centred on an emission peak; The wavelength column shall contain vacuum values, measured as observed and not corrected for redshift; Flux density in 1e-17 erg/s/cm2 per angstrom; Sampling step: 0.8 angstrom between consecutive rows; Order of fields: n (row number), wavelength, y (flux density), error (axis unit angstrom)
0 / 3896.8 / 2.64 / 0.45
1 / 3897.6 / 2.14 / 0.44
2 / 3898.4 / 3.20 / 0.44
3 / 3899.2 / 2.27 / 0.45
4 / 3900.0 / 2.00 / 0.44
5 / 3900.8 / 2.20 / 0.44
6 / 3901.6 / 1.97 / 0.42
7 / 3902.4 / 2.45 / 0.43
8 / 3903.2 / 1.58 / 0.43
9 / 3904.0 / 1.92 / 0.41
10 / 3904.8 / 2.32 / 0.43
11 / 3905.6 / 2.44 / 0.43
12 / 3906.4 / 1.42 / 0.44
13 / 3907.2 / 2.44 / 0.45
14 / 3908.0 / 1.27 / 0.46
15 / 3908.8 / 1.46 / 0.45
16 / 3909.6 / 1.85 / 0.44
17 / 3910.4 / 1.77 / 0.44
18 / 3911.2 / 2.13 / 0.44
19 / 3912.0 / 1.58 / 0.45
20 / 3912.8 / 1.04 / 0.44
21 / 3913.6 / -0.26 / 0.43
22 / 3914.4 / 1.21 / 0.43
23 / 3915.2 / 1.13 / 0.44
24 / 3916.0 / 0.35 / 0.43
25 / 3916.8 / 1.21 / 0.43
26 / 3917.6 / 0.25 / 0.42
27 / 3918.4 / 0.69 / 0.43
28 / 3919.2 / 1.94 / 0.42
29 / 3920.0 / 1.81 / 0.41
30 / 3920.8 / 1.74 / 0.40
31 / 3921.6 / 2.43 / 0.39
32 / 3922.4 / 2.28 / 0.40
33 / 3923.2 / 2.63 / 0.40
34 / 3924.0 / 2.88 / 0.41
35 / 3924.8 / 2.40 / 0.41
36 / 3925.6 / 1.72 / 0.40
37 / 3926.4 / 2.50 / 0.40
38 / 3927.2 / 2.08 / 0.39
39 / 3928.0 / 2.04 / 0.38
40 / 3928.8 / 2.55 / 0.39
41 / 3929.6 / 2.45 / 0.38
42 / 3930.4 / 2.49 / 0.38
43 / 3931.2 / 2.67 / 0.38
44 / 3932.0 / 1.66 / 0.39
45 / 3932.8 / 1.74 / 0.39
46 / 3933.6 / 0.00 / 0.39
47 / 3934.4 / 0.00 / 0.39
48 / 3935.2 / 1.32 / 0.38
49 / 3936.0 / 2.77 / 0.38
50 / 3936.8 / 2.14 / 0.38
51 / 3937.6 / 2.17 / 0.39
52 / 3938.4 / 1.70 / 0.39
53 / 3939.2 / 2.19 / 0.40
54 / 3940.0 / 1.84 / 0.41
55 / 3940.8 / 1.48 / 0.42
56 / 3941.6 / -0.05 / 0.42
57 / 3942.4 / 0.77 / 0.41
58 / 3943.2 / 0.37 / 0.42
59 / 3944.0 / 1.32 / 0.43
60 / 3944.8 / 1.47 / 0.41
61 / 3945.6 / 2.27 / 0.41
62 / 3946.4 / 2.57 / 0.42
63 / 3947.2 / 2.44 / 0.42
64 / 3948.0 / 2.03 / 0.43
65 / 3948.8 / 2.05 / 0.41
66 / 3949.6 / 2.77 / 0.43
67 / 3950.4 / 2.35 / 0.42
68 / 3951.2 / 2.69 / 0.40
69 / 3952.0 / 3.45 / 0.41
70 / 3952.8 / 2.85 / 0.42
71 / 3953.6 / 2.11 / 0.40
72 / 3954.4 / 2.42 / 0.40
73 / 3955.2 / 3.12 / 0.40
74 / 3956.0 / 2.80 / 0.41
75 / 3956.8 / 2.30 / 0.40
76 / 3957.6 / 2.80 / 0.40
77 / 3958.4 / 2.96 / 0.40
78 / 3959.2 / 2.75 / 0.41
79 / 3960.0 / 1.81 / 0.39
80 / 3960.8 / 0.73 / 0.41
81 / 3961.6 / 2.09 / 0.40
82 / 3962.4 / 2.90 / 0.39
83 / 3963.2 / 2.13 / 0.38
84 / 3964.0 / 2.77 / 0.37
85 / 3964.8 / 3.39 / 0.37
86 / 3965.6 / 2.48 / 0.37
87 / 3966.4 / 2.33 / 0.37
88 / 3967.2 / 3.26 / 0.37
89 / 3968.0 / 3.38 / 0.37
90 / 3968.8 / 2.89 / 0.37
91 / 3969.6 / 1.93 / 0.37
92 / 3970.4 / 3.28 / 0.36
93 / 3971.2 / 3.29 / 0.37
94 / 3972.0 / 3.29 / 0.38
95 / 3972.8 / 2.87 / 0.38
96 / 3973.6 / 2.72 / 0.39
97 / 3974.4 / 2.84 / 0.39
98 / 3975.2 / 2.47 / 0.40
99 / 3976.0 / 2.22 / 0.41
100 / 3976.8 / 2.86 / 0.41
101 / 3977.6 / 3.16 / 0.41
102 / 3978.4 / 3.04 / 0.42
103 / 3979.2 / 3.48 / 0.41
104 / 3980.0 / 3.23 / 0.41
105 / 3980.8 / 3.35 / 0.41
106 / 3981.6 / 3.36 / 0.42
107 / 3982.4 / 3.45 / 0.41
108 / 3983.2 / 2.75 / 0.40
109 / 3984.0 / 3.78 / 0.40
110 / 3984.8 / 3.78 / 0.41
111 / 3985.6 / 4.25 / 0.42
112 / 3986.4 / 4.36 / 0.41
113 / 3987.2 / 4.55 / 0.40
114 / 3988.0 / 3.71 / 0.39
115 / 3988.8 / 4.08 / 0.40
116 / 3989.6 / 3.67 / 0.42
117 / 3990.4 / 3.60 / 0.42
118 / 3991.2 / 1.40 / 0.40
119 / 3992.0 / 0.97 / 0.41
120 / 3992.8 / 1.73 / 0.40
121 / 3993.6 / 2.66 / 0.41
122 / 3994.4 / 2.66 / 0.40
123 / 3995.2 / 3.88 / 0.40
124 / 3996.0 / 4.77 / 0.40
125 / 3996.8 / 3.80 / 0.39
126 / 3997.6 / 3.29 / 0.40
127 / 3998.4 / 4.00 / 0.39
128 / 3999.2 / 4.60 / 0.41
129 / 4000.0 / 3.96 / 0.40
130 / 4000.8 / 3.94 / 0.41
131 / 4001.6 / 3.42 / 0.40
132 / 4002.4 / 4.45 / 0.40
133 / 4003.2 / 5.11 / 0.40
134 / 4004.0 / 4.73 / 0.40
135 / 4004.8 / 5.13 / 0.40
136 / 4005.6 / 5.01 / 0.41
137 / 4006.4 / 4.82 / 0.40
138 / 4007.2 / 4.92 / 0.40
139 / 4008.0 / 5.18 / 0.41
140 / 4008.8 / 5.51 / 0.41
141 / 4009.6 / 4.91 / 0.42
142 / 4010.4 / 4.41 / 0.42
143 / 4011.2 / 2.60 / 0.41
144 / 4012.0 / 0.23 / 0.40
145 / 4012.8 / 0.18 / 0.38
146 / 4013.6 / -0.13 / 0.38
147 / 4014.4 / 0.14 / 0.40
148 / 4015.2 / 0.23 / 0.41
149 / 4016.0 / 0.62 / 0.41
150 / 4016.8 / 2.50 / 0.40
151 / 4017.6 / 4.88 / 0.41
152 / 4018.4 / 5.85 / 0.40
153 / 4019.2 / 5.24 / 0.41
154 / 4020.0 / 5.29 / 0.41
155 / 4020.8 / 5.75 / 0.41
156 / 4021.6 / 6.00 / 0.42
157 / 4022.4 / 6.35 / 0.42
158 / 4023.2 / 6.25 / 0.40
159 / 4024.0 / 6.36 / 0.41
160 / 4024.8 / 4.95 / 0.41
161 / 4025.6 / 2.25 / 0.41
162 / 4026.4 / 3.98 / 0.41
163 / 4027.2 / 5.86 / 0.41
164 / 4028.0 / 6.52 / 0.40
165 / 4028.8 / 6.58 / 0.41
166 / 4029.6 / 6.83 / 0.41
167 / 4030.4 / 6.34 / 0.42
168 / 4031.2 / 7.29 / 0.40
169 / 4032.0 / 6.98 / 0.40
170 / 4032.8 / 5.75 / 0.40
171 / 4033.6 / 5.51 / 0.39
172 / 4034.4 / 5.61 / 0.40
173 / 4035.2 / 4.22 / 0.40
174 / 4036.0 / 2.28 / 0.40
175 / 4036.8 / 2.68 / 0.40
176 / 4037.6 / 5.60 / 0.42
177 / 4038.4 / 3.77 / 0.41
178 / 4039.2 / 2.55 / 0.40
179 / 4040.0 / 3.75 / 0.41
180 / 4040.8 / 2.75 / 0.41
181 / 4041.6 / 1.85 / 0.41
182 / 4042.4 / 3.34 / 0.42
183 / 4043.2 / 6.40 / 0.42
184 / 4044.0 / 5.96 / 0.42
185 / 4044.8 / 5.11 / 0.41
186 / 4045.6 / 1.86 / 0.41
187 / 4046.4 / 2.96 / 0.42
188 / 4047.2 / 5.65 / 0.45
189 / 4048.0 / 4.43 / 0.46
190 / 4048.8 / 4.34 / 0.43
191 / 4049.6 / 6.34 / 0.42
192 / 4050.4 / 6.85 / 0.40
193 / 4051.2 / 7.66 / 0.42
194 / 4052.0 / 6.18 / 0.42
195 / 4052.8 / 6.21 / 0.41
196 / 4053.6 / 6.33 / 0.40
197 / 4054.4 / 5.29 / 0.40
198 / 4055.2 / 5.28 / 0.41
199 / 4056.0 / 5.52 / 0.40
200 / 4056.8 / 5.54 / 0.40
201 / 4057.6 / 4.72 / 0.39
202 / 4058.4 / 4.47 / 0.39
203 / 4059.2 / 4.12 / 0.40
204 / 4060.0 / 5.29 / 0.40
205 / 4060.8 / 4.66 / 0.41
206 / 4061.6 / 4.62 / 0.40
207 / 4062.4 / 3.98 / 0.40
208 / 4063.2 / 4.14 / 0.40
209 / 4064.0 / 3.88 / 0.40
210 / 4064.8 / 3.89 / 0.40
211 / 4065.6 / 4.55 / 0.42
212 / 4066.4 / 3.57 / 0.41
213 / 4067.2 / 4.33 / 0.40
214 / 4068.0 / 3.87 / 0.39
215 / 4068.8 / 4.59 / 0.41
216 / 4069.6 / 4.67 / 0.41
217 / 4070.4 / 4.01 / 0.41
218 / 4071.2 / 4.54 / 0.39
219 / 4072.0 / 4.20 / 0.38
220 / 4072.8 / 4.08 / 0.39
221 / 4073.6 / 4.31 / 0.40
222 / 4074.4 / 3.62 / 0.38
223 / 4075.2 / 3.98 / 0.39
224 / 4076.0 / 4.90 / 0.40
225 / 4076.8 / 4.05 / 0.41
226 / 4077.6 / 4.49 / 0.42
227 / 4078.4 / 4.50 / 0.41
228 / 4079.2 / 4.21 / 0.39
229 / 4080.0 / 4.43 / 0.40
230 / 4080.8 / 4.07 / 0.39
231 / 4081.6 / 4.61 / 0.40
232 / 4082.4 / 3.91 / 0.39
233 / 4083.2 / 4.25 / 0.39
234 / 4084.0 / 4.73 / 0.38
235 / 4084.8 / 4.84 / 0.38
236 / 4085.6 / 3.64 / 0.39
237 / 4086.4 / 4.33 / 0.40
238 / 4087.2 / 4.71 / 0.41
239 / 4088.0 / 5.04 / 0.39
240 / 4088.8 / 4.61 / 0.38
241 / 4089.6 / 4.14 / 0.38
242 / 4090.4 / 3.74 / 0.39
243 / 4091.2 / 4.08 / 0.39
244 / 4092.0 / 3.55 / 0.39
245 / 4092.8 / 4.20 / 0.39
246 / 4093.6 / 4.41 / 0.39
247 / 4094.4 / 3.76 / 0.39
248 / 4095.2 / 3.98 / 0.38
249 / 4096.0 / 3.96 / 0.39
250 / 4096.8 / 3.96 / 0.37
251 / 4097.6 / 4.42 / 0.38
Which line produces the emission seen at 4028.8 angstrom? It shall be Lyman alpha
